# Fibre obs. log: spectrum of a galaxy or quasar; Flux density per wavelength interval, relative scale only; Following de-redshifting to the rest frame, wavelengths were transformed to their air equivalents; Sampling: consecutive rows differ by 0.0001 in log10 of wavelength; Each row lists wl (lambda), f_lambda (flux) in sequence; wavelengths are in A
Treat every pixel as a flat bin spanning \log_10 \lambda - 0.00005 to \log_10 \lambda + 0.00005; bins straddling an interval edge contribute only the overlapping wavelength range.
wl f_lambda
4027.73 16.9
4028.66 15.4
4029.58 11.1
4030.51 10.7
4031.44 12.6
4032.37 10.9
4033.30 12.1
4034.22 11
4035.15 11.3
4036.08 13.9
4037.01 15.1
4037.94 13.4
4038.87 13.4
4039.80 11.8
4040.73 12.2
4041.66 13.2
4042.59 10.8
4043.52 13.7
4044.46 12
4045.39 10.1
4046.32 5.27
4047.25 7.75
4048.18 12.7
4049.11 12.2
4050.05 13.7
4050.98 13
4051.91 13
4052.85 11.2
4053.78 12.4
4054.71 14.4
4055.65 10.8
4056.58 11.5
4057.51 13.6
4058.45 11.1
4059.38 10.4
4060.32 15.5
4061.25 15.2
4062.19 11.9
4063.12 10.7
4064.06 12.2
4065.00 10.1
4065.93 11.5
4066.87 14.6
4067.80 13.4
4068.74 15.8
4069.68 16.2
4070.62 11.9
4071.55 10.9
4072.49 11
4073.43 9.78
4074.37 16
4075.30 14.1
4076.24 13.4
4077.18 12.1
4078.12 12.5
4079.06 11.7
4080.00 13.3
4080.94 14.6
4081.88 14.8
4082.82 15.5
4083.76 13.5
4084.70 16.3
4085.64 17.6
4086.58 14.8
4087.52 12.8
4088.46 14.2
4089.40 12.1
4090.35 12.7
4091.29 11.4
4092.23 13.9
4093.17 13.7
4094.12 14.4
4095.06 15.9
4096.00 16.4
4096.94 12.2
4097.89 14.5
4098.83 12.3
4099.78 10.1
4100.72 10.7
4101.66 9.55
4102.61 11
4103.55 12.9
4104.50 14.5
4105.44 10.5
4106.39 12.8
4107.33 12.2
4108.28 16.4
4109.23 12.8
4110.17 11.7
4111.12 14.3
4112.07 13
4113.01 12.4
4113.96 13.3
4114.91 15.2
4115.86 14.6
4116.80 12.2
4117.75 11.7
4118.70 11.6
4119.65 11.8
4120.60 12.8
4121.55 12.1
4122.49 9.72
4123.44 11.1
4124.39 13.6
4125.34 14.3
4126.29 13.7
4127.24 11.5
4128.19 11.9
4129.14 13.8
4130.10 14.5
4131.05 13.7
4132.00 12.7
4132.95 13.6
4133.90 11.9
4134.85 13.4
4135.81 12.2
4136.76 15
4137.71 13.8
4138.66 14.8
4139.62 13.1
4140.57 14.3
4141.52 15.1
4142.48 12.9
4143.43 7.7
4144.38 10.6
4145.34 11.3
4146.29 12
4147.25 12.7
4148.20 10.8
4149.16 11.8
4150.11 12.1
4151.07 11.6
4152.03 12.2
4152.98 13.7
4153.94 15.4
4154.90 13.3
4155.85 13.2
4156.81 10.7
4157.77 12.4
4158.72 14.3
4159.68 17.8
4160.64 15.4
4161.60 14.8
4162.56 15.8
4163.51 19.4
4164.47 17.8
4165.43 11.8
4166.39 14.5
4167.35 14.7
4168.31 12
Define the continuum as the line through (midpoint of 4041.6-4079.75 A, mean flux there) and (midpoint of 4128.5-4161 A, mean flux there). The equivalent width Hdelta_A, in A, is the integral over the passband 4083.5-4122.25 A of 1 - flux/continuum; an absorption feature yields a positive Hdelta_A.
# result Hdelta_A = -1.43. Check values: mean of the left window 12.3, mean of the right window 13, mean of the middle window 13.1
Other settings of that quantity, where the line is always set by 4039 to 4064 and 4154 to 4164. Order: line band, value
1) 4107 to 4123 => 0.92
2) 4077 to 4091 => -1.21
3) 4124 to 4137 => 0.71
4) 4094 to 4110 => 0.51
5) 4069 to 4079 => -0.22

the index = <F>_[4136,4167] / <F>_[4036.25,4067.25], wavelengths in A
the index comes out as 1.11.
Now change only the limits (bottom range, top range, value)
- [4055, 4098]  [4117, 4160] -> 0.96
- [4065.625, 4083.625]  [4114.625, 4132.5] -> 0.96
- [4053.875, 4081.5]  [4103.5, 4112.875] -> 1.03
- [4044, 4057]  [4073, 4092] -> 1.20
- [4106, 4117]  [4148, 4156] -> 0.95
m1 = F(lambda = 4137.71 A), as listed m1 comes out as 13.8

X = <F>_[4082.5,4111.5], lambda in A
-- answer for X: 13.3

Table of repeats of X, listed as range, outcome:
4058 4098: 13.4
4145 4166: 13.7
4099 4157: 12.6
